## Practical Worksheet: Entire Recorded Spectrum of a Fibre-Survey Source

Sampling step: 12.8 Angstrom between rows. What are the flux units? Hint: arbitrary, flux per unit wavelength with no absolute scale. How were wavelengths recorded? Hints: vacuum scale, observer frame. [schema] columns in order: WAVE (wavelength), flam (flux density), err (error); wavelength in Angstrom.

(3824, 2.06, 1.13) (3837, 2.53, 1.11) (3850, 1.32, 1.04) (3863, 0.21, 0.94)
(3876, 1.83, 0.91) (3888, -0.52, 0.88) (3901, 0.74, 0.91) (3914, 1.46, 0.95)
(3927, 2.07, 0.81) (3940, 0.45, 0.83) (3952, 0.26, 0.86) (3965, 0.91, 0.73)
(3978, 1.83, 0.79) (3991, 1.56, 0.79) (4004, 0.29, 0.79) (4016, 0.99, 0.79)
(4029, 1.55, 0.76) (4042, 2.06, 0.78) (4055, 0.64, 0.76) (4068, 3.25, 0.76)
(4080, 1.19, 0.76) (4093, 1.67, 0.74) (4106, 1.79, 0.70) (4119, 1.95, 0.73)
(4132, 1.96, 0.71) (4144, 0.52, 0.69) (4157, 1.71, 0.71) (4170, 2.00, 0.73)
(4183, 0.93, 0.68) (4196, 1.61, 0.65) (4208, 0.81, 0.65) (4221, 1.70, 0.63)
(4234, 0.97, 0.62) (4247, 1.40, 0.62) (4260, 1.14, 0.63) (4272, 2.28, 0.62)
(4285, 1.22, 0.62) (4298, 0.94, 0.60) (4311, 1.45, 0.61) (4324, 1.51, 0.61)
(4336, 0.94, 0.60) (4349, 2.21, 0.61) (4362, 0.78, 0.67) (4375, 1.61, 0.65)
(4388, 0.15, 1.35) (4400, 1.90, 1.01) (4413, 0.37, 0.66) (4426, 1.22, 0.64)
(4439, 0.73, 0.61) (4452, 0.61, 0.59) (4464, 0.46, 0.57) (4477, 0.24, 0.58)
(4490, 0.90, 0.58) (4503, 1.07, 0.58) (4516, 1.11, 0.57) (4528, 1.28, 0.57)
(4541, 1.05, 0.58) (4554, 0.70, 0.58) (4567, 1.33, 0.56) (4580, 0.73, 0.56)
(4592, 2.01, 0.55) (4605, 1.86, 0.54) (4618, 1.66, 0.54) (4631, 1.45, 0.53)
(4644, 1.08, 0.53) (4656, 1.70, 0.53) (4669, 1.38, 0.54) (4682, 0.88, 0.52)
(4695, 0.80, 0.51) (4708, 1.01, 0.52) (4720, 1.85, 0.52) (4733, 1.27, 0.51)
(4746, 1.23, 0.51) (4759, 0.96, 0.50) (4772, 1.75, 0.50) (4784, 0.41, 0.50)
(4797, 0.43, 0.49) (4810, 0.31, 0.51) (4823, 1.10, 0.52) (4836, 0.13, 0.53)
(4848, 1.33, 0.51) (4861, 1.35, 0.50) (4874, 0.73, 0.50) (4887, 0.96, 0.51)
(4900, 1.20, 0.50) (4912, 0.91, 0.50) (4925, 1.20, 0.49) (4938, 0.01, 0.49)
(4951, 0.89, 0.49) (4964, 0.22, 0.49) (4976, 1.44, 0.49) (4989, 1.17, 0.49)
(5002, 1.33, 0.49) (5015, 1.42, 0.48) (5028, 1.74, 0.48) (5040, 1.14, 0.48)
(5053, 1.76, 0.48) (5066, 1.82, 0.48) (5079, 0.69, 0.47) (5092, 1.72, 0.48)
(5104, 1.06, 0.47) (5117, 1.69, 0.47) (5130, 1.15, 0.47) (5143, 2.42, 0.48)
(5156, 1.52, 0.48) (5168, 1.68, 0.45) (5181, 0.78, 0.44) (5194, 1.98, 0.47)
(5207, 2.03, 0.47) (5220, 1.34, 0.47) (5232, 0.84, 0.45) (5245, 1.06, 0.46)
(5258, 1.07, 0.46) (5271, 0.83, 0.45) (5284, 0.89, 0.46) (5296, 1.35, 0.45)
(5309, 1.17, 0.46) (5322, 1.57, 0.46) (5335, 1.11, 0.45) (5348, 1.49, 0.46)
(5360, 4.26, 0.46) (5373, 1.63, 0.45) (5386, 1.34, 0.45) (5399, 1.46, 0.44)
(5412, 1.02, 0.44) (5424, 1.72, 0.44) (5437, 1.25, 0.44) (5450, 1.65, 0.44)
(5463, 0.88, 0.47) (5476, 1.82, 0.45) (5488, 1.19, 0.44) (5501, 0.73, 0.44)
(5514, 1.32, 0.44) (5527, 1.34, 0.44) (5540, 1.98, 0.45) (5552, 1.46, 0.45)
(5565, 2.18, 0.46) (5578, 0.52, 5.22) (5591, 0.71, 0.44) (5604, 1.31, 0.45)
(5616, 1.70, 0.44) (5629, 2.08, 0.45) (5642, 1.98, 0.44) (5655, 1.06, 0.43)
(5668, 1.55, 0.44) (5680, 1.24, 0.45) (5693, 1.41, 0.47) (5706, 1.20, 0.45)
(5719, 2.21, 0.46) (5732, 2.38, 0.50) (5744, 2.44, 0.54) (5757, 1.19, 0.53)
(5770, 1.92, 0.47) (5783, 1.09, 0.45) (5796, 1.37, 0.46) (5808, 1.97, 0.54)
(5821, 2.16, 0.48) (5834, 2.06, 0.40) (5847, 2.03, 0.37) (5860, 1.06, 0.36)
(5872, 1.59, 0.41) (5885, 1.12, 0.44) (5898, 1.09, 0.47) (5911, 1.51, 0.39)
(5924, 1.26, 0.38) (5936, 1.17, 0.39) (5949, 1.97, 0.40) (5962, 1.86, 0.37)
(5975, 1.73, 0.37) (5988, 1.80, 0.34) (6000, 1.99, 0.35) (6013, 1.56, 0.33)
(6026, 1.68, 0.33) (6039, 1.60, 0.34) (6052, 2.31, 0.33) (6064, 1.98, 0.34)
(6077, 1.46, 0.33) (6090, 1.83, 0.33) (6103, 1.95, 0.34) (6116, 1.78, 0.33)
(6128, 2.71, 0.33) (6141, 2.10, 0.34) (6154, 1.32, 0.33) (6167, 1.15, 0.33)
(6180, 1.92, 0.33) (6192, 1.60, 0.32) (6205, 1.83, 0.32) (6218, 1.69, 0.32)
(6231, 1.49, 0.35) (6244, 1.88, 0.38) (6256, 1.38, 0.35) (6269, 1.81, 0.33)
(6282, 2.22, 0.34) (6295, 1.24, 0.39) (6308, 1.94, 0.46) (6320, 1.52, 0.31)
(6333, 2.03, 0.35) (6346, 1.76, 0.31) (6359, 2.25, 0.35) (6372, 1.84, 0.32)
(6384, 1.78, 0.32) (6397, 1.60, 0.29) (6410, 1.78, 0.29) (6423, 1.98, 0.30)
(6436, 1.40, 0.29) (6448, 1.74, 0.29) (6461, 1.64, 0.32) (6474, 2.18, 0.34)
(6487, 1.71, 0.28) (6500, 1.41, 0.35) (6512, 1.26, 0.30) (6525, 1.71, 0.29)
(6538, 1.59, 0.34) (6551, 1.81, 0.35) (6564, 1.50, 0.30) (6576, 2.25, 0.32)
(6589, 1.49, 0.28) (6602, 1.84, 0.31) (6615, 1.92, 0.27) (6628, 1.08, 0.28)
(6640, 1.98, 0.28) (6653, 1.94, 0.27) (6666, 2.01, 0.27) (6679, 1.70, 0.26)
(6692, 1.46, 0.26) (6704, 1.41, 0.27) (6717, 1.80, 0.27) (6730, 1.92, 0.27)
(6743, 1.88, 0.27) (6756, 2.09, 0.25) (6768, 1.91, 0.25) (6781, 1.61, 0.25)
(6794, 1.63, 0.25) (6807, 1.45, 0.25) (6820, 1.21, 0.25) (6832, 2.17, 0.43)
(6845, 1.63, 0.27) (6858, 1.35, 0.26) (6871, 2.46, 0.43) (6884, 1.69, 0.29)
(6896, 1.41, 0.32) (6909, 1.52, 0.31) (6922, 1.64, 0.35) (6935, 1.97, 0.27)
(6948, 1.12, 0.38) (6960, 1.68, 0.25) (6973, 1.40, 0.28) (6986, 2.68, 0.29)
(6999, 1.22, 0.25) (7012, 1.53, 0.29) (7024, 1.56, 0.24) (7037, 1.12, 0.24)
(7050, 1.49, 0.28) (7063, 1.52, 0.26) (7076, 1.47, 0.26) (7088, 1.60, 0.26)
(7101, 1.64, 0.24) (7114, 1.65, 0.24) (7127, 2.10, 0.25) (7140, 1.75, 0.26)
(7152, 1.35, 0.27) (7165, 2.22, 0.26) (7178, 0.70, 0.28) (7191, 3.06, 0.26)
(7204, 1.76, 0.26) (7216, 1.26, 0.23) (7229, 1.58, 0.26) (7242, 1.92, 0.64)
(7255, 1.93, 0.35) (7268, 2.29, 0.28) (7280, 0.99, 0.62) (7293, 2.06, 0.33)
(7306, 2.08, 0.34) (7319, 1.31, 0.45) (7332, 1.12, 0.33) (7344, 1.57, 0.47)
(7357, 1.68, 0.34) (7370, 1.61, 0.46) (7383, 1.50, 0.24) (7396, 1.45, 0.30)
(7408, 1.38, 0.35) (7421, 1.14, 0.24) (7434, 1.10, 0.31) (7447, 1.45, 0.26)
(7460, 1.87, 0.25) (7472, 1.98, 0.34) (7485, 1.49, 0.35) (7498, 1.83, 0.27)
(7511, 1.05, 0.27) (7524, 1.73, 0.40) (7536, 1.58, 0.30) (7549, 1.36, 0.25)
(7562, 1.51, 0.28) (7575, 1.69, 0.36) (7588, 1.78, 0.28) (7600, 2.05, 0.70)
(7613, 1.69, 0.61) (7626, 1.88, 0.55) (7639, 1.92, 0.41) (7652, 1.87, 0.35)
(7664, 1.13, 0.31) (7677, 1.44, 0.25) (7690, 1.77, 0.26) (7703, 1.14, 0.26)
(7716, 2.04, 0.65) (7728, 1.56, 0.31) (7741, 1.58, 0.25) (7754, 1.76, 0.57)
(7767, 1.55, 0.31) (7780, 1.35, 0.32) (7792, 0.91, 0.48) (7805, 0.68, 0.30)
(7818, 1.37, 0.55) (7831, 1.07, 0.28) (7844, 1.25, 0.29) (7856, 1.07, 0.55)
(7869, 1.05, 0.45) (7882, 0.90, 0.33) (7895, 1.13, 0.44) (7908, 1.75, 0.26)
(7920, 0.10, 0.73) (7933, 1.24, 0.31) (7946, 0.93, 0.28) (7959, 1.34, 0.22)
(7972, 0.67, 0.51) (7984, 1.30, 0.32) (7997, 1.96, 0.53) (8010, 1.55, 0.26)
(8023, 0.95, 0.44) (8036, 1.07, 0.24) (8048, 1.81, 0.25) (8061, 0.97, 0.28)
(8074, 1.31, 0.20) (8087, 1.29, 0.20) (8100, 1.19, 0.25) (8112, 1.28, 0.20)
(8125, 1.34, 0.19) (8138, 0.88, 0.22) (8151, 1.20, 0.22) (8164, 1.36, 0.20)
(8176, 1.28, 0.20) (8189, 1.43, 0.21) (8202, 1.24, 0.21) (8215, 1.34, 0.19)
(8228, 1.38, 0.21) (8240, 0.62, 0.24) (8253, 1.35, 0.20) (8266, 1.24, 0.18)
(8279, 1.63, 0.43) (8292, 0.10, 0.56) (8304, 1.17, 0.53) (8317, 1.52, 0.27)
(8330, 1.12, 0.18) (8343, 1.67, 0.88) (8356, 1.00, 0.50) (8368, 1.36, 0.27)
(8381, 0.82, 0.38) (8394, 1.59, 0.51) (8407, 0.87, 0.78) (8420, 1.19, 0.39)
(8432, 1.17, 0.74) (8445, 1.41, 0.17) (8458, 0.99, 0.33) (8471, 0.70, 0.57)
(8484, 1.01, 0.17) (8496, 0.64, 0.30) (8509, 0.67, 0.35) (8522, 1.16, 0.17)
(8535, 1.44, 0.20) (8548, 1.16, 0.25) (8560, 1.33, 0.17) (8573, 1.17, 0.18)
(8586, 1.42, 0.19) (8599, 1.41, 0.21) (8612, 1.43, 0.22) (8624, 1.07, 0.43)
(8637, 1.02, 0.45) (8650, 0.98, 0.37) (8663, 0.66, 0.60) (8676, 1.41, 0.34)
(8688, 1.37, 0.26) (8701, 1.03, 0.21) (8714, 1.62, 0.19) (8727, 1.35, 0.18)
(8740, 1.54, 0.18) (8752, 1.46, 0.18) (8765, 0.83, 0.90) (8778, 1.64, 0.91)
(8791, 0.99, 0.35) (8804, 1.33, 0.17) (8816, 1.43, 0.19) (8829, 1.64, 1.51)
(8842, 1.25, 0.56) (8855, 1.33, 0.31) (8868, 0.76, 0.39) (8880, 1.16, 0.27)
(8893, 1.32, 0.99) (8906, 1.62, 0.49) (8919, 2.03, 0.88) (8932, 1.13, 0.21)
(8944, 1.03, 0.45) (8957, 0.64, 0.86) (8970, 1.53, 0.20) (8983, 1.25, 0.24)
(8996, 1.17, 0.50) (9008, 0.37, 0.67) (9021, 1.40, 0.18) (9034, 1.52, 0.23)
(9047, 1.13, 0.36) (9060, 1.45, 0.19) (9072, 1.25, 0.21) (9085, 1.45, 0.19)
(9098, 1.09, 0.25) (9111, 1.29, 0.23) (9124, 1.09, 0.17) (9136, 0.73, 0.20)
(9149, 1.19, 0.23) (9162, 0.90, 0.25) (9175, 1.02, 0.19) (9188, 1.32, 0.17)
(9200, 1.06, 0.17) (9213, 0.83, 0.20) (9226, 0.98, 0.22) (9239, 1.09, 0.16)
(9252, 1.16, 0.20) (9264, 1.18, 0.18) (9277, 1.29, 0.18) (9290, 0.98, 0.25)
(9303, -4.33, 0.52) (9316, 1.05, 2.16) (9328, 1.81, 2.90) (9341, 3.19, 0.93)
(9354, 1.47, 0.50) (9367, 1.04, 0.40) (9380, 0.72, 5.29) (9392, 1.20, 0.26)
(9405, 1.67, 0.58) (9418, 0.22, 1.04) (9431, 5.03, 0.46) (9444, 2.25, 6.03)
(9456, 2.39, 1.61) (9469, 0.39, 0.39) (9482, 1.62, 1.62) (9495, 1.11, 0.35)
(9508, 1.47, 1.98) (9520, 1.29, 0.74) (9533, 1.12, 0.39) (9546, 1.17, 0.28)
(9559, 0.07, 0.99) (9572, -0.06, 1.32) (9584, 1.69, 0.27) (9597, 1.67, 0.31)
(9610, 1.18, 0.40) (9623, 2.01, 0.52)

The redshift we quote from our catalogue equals 0.44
